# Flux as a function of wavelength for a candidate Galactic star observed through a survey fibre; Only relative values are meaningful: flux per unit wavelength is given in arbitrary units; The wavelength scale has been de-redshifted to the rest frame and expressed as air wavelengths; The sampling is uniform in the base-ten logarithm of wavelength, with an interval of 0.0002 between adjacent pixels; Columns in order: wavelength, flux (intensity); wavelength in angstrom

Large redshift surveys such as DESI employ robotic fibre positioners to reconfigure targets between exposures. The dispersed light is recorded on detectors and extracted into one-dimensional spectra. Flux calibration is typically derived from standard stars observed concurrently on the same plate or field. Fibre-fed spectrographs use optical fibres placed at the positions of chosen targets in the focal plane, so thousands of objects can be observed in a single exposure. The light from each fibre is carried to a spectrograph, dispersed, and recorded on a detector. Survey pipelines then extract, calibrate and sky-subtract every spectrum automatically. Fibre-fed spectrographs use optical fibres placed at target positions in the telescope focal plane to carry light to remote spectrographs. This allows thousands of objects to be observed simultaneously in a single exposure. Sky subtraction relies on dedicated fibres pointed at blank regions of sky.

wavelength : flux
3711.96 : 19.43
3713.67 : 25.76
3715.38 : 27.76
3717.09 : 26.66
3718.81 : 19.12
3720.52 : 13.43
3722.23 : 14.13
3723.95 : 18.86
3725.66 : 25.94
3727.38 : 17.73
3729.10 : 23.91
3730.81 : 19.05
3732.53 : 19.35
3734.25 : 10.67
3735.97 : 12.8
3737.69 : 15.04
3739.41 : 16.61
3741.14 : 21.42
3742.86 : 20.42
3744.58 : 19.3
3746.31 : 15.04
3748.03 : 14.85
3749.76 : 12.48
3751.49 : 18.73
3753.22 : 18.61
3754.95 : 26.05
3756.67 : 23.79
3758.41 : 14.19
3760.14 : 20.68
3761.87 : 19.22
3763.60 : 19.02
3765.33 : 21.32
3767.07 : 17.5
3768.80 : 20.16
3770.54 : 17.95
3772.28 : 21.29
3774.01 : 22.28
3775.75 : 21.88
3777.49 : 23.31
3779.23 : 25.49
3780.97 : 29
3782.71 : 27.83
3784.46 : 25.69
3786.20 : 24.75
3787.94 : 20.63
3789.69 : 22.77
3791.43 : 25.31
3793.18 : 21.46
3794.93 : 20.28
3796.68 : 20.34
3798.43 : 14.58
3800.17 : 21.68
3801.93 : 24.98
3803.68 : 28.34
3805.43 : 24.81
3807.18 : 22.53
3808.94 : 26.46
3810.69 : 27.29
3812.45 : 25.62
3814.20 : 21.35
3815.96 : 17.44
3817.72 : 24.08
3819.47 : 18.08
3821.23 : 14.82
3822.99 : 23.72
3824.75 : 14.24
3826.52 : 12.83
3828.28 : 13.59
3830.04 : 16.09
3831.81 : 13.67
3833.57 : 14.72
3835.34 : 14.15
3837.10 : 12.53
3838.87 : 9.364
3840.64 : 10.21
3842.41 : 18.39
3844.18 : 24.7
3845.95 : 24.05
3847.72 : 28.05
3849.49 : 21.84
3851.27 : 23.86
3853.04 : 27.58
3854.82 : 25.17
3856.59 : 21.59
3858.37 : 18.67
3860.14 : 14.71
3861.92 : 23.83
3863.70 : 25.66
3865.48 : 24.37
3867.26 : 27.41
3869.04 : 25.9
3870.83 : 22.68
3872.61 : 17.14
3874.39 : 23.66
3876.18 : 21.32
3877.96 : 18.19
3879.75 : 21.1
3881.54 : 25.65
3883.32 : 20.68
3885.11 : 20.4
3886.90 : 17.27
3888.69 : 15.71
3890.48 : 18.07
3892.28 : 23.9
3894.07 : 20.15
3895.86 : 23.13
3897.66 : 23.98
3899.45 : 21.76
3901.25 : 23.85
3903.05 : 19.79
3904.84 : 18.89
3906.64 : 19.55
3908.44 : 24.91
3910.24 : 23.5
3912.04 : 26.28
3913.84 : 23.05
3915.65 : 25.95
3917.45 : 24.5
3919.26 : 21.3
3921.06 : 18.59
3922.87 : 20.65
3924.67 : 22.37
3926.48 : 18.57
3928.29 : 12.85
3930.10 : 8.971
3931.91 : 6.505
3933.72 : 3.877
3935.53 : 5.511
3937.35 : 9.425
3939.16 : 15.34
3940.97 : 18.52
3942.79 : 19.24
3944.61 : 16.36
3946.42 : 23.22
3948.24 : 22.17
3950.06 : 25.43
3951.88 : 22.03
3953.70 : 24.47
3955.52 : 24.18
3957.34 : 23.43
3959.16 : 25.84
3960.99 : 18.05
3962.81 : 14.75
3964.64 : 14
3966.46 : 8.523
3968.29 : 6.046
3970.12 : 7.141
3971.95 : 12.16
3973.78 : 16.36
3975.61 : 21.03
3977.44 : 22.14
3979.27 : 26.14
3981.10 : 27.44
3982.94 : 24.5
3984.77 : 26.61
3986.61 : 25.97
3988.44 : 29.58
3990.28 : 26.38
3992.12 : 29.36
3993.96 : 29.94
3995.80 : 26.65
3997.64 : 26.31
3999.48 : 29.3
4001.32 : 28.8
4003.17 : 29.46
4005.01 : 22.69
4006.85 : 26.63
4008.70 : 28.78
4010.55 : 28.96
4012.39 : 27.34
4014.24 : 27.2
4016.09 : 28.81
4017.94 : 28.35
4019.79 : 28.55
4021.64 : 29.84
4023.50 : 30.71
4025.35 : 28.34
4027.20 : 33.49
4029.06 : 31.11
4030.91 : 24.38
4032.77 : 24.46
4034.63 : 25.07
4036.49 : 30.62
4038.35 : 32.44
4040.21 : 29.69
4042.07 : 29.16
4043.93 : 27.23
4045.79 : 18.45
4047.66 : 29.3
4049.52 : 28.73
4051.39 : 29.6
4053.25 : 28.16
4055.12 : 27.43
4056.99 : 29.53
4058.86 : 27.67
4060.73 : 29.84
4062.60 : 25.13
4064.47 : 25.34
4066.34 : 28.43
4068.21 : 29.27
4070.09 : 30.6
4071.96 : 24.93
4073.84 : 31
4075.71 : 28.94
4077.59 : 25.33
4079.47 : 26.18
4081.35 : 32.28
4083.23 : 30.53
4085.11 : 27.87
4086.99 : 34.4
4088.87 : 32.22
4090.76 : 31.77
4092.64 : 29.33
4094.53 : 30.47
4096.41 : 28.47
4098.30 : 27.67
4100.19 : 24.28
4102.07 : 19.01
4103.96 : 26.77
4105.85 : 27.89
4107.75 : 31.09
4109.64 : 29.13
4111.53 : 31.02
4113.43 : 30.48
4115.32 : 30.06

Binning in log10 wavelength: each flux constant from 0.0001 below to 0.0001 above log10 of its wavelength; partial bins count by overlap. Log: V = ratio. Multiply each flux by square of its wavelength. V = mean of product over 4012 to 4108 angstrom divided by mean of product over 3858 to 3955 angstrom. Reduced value 1.53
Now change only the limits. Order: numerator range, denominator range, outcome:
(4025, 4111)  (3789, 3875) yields 1.54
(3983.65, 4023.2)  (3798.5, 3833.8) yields 1.52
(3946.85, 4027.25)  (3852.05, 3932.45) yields 1.20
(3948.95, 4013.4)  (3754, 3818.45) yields 1.14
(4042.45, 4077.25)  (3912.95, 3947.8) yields 1.78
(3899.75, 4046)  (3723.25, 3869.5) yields 1.22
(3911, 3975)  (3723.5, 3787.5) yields 0.95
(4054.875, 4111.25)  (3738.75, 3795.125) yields 1.60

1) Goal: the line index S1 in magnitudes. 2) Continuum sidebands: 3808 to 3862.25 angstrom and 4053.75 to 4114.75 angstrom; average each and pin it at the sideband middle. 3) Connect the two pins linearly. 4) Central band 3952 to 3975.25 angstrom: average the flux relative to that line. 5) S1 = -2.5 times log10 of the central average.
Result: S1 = 0.41 mag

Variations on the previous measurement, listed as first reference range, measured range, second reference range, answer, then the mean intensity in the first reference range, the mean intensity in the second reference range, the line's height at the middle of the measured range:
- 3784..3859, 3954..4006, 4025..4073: 0.159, 20.5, 28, 25.7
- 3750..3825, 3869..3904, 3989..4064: 0.159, 21.8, 28.1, 24.4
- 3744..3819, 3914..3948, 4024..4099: 0.468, 21.6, 28.6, 25.4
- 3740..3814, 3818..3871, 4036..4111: 0.186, 21.6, 28.4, 23.2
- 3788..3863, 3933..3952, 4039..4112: 0.420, 20.2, 28.3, 24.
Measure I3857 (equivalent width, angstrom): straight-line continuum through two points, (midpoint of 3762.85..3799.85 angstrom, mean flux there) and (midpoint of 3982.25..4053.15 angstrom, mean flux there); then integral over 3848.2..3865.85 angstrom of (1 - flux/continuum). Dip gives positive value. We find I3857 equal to 0.8 angstrom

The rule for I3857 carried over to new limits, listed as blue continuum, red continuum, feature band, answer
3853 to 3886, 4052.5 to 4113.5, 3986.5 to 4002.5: -1.4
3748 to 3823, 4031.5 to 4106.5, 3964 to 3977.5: 6.8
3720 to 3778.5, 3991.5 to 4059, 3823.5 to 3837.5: 4.7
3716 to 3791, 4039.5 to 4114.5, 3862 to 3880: 0.2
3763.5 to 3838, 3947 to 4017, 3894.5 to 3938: 7.1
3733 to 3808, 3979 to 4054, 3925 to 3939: 8.4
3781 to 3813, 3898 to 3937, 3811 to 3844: 8.4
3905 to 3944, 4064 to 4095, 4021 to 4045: -2.8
